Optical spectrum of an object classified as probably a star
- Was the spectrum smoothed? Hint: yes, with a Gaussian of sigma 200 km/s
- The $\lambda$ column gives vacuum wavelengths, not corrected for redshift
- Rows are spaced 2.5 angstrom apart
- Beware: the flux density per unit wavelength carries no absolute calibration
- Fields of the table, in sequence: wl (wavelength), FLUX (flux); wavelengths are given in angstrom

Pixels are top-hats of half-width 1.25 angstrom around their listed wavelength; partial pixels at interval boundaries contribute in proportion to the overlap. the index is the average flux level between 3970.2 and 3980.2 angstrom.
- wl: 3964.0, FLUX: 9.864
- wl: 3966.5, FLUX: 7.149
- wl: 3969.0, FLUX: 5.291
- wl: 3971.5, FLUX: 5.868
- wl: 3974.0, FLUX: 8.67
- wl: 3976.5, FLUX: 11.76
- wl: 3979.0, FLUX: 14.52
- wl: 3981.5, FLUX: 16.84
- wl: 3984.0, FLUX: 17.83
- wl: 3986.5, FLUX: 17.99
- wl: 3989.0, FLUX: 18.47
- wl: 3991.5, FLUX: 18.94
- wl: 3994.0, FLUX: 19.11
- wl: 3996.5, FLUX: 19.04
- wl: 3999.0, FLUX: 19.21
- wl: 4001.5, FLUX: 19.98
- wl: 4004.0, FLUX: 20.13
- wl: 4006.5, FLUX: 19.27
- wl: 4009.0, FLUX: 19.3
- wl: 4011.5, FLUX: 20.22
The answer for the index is 10.2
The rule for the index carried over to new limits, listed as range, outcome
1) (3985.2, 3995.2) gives 18.6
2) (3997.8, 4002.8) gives 19.6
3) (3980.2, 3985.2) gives 17.3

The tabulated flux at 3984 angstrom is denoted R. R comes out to 17.83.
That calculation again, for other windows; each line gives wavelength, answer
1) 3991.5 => 18.94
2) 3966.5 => 7.149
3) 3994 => 19.11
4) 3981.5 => 16.84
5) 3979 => 14.52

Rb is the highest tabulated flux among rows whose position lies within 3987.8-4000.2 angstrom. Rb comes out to 19.21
